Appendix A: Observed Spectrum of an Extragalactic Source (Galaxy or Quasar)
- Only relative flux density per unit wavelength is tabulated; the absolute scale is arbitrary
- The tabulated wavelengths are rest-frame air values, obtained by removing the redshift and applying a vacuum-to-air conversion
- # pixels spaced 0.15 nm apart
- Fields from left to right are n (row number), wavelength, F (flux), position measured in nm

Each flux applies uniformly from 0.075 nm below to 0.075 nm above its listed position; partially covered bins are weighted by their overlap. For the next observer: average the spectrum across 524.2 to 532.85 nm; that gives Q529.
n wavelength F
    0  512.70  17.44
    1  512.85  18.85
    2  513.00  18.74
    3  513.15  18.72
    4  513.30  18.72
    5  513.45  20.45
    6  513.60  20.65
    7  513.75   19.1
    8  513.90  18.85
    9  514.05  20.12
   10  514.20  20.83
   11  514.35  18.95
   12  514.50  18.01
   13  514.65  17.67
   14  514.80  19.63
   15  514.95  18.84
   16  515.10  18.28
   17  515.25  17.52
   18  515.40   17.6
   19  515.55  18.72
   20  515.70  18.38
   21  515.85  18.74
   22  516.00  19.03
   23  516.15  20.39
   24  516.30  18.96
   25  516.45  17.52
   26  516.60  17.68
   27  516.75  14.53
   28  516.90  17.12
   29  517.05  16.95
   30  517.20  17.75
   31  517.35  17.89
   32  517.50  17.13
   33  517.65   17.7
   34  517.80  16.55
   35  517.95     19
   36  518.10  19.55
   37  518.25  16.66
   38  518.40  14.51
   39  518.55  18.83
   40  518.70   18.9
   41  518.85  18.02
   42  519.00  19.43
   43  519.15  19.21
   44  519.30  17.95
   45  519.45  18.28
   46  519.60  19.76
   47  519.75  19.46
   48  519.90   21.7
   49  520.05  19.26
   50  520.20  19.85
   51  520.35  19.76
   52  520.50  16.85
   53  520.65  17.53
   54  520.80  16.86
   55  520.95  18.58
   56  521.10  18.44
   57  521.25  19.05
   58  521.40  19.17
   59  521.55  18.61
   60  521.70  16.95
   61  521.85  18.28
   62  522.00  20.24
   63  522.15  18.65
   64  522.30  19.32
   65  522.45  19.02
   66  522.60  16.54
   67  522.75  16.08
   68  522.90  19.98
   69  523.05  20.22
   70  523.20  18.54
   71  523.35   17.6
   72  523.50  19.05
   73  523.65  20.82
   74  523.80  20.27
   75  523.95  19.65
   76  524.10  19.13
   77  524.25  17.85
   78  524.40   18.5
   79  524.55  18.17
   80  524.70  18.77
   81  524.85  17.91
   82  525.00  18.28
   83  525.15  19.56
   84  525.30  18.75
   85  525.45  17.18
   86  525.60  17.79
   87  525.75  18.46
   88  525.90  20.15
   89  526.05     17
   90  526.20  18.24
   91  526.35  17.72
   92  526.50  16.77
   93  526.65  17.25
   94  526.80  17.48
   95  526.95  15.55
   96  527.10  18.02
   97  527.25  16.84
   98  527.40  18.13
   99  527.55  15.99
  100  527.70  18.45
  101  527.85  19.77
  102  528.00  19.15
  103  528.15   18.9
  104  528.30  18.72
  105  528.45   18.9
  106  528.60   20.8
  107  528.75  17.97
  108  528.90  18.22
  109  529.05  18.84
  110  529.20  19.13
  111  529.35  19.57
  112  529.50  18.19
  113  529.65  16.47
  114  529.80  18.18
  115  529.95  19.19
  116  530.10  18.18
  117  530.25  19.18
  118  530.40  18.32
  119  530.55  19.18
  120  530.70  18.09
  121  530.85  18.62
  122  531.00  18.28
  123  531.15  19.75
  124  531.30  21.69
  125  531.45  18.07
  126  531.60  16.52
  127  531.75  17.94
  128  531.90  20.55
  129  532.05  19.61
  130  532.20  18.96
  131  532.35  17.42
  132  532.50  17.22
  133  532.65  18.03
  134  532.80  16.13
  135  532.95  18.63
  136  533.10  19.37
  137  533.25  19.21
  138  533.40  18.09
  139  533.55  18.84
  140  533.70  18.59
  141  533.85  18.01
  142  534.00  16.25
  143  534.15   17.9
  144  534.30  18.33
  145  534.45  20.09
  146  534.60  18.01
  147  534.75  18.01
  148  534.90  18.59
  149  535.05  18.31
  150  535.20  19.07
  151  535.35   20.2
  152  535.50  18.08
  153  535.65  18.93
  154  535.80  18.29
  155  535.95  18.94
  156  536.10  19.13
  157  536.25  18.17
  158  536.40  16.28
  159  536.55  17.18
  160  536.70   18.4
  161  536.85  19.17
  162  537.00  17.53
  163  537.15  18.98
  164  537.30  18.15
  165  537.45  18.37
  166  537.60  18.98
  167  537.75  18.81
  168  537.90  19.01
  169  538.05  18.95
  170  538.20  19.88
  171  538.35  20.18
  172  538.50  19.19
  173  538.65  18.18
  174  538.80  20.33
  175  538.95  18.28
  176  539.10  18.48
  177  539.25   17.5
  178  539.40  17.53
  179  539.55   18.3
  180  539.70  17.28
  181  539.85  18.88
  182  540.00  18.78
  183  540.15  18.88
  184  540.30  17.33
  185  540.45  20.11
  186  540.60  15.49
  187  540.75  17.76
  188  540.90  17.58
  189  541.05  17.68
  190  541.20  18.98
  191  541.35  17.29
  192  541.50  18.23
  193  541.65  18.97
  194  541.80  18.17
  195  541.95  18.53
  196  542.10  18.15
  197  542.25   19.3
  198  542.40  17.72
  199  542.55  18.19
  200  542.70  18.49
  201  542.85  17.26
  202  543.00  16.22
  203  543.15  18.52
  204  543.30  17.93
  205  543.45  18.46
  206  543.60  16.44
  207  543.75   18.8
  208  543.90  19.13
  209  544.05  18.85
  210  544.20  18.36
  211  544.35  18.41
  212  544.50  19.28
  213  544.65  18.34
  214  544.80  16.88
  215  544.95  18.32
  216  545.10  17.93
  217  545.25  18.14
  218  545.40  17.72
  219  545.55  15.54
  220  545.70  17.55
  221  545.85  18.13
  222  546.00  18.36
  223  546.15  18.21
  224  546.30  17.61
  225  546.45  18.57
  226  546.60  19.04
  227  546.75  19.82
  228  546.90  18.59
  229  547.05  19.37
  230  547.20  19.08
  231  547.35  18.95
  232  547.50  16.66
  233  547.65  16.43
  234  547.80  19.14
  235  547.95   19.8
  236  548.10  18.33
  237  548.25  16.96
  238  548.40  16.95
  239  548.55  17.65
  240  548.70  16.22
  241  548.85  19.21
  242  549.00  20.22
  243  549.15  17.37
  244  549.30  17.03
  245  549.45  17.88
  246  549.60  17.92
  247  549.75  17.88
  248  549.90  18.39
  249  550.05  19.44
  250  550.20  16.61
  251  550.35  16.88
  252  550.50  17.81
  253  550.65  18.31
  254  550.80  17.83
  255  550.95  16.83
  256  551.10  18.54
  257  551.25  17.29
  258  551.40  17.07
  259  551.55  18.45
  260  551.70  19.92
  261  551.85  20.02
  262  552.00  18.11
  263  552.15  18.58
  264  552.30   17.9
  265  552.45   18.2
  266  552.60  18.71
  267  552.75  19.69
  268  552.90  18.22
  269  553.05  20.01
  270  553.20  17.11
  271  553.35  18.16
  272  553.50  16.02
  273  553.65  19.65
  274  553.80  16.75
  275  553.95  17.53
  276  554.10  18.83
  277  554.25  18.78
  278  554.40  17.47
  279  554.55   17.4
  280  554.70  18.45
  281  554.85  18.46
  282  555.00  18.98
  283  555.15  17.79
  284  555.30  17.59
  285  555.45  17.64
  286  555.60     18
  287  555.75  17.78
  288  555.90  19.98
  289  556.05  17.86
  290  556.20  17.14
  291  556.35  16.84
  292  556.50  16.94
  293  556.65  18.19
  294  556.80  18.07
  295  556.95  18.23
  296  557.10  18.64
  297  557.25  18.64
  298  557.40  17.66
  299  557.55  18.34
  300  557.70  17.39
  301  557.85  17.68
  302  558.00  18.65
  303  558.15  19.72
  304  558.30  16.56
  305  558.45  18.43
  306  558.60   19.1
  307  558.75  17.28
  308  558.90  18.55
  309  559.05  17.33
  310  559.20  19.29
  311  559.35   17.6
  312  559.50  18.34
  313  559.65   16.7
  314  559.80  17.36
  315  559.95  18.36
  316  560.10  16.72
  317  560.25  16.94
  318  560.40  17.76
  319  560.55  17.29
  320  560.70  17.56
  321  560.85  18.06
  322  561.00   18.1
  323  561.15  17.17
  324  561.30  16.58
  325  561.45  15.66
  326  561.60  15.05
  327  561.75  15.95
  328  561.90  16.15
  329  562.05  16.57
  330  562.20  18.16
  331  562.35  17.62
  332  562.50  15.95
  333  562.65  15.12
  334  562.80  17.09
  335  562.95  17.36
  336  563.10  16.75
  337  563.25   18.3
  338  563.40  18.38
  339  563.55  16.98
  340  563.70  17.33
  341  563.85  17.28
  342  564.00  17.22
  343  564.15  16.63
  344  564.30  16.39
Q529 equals 18.3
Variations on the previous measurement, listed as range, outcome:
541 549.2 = 18.2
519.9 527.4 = 18.4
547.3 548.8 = 17.7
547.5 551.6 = 17.8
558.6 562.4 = 17.3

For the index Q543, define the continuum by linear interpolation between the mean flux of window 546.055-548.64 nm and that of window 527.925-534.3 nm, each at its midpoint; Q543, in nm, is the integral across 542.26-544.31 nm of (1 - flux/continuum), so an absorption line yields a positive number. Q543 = 0.03 nm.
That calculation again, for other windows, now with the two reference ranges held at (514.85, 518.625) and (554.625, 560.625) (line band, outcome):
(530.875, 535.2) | -0.14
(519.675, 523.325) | -0.17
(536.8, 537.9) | -0.04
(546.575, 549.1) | -0.06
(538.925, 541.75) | -0.02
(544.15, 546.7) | -0.02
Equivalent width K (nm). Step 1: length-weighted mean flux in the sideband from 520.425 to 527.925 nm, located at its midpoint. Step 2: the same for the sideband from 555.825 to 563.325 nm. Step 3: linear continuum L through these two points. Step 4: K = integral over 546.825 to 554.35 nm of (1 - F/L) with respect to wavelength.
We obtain -0.178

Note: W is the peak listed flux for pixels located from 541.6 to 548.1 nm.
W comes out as 19.82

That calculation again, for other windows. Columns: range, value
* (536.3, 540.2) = 20.33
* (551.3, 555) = 20.02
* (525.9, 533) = 21.69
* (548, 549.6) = 20.22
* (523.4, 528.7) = 20.82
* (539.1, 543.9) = 20.11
